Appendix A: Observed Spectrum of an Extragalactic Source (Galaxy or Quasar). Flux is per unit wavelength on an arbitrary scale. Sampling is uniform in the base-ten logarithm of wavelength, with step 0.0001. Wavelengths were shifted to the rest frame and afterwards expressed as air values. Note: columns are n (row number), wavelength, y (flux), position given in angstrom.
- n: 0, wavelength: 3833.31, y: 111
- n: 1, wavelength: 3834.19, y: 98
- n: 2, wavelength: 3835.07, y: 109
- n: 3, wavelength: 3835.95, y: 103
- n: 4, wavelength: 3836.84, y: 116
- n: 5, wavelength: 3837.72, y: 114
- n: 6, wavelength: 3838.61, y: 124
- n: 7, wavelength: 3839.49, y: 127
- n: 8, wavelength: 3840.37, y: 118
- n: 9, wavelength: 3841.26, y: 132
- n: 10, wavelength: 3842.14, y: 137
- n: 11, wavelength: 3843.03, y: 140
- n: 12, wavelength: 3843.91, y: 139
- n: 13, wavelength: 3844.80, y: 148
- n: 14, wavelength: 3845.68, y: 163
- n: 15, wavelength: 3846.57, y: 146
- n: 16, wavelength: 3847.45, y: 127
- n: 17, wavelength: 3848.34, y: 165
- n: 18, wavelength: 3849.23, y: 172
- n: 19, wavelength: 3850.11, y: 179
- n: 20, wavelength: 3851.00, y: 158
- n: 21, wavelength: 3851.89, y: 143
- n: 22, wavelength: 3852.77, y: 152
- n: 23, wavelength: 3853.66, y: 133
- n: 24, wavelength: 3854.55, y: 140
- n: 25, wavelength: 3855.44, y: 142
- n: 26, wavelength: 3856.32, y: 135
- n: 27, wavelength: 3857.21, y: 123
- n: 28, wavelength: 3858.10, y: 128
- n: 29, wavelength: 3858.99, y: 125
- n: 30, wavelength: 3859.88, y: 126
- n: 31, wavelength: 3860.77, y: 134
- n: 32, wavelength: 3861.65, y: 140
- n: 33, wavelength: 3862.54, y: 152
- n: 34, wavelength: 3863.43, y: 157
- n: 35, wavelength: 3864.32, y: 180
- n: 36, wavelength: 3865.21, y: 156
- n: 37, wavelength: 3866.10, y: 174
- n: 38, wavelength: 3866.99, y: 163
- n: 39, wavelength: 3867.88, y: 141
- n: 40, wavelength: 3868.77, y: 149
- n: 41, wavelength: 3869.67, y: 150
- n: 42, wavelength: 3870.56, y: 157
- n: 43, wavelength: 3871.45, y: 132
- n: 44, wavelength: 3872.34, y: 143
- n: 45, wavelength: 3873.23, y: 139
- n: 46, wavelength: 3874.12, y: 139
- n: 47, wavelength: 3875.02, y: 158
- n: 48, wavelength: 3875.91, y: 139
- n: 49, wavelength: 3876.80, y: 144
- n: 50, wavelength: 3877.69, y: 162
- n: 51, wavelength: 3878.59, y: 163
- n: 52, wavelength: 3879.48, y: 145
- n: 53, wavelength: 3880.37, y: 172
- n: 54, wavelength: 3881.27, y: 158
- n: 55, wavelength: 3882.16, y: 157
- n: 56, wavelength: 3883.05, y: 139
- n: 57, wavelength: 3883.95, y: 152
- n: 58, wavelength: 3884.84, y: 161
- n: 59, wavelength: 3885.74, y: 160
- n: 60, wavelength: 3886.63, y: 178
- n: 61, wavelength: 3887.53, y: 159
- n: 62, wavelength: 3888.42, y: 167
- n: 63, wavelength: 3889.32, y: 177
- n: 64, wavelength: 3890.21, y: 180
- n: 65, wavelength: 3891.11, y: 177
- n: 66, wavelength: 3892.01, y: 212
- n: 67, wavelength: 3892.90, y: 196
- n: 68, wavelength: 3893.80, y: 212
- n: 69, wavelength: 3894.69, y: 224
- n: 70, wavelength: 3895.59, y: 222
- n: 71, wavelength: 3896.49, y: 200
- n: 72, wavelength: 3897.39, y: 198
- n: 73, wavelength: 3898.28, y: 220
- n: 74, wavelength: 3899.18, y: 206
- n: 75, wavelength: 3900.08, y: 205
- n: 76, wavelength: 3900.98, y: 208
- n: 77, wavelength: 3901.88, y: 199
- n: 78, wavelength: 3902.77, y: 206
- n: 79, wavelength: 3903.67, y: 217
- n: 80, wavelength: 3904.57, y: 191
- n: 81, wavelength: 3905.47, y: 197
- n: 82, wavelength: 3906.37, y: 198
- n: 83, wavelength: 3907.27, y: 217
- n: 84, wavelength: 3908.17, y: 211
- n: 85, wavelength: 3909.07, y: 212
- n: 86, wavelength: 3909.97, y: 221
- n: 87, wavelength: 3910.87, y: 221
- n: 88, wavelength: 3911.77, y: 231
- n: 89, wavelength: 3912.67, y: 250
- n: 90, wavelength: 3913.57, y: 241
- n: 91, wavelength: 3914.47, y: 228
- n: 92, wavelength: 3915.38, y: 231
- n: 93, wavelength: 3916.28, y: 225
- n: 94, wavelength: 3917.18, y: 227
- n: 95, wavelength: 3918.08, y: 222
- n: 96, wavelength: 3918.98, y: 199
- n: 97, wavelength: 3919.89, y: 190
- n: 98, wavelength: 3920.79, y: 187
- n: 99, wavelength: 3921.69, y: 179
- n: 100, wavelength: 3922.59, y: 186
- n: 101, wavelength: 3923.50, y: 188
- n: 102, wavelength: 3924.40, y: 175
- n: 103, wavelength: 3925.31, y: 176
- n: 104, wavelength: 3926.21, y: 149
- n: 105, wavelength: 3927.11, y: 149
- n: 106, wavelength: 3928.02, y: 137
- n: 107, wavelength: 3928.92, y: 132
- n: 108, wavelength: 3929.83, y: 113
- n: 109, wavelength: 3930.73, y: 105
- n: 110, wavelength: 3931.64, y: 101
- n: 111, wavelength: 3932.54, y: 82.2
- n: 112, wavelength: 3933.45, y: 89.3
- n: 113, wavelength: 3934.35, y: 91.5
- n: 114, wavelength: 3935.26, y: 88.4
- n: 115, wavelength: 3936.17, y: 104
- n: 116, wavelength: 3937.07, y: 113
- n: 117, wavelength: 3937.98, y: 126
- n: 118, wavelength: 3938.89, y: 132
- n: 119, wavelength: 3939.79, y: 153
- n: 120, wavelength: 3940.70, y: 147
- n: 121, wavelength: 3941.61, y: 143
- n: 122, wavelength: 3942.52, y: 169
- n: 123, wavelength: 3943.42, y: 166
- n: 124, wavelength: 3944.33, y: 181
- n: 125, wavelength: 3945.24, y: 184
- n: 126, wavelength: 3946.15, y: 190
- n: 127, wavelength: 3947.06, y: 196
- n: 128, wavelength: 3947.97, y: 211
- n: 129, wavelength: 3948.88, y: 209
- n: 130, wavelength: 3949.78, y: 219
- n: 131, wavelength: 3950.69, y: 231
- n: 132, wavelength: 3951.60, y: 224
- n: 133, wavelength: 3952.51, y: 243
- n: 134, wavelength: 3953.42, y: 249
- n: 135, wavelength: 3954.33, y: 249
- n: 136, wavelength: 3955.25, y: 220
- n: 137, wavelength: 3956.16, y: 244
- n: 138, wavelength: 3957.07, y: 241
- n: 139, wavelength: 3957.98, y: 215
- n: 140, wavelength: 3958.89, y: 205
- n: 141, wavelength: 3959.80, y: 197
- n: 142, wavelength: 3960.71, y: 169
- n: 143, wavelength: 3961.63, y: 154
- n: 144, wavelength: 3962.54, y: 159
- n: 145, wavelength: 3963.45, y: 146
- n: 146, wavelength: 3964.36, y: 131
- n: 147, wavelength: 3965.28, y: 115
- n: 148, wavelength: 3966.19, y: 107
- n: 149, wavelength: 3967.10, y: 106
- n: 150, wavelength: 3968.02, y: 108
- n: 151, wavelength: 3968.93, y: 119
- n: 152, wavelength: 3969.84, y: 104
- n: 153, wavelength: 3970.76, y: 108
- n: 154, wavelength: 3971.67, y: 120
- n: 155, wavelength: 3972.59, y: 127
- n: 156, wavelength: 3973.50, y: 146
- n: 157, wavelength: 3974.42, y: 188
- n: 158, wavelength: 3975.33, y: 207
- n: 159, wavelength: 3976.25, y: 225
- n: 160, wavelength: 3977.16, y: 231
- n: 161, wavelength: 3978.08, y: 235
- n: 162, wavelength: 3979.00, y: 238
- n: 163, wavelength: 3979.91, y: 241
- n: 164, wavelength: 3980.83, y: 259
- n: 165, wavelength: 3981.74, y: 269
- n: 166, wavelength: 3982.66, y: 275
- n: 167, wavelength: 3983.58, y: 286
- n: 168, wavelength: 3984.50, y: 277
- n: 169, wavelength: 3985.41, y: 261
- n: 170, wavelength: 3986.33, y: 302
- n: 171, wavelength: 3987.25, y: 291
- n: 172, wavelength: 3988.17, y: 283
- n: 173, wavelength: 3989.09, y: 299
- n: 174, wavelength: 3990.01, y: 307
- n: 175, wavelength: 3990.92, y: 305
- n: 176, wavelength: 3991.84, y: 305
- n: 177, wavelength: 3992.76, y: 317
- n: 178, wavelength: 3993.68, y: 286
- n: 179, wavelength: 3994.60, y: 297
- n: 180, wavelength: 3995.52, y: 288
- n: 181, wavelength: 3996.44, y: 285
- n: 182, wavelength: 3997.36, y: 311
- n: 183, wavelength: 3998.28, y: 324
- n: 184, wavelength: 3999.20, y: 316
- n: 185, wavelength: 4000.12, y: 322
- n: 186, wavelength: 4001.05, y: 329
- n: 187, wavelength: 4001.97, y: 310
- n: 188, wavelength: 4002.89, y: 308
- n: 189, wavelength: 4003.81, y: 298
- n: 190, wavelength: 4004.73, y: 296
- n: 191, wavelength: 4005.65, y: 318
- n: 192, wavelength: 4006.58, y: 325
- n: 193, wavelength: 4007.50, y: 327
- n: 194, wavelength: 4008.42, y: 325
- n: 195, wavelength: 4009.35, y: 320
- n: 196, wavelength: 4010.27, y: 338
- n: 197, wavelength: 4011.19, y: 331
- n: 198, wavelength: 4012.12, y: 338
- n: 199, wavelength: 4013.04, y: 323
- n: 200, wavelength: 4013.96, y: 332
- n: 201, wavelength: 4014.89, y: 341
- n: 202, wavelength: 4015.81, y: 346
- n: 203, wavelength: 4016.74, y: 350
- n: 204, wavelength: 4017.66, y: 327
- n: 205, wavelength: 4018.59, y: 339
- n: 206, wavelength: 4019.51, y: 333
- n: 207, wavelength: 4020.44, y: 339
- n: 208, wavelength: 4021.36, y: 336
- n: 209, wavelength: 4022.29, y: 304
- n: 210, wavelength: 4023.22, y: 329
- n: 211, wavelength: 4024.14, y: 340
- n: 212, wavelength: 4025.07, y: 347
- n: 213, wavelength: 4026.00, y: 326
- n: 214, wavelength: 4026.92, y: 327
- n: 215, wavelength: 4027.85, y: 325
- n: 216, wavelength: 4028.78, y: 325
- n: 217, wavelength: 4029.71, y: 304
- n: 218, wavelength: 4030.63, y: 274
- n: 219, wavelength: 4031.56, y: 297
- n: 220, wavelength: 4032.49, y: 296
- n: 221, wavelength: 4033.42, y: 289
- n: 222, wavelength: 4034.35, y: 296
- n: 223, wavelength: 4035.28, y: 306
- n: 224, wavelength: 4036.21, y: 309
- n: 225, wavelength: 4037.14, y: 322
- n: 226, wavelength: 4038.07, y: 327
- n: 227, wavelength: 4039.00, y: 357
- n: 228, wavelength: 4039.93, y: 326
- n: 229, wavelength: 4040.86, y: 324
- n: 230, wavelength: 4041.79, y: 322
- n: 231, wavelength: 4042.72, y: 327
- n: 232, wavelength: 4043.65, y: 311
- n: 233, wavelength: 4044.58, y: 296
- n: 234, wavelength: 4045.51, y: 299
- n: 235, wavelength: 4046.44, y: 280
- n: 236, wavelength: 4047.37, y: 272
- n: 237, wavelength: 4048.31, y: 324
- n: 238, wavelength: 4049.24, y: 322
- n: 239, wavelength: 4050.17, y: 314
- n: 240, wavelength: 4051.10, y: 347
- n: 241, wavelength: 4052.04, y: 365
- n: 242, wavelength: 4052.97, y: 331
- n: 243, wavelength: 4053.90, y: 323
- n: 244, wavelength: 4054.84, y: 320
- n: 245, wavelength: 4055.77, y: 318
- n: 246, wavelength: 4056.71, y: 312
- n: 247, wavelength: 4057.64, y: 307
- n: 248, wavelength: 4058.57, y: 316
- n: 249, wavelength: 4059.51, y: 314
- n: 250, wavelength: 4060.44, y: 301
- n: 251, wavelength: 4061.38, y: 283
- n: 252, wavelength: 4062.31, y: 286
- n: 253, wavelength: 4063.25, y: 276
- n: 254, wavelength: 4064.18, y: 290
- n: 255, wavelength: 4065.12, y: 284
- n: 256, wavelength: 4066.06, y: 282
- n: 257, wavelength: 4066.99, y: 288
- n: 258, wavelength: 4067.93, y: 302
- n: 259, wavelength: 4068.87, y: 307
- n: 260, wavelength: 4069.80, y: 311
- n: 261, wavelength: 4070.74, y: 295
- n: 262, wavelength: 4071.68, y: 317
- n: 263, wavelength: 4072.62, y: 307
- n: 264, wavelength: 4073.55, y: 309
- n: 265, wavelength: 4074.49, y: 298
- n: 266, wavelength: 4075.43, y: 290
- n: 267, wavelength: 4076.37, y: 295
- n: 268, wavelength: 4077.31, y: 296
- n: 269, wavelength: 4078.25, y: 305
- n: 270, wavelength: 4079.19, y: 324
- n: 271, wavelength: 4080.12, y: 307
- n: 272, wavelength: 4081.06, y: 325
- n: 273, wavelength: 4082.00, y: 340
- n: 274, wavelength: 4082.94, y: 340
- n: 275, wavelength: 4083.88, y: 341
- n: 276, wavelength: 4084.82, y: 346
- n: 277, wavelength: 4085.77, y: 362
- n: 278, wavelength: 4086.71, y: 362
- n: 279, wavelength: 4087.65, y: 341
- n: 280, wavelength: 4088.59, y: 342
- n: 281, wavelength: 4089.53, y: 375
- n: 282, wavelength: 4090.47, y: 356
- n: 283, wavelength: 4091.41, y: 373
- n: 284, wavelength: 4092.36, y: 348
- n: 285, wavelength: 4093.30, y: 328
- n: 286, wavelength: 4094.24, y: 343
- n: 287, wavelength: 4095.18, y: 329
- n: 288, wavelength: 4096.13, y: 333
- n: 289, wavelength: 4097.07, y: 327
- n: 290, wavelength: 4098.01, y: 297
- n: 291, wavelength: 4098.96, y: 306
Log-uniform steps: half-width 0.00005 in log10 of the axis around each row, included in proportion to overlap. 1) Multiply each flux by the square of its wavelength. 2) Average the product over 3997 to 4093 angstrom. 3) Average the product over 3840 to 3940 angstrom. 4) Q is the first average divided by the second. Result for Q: 2.08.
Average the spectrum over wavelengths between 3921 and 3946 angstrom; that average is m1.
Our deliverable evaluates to 140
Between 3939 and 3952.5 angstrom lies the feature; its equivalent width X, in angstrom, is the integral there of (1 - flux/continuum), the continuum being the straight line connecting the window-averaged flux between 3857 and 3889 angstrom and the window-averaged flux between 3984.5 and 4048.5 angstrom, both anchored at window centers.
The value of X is 2.7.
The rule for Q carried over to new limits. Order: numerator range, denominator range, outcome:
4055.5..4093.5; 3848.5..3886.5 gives 2.35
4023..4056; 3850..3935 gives 2.00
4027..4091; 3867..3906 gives 1.96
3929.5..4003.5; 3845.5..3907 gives 1.31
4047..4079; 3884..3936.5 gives 1.81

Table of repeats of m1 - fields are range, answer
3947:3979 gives 182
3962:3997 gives 220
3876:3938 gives 178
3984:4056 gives 316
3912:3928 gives 199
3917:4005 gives 204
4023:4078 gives 310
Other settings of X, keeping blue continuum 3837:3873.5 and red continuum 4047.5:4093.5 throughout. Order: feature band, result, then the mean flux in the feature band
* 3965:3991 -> 3.6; 211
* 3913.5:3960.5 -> 7.4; 177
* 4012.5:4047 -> -4.2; 320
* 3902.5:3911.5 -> -1.1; 210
